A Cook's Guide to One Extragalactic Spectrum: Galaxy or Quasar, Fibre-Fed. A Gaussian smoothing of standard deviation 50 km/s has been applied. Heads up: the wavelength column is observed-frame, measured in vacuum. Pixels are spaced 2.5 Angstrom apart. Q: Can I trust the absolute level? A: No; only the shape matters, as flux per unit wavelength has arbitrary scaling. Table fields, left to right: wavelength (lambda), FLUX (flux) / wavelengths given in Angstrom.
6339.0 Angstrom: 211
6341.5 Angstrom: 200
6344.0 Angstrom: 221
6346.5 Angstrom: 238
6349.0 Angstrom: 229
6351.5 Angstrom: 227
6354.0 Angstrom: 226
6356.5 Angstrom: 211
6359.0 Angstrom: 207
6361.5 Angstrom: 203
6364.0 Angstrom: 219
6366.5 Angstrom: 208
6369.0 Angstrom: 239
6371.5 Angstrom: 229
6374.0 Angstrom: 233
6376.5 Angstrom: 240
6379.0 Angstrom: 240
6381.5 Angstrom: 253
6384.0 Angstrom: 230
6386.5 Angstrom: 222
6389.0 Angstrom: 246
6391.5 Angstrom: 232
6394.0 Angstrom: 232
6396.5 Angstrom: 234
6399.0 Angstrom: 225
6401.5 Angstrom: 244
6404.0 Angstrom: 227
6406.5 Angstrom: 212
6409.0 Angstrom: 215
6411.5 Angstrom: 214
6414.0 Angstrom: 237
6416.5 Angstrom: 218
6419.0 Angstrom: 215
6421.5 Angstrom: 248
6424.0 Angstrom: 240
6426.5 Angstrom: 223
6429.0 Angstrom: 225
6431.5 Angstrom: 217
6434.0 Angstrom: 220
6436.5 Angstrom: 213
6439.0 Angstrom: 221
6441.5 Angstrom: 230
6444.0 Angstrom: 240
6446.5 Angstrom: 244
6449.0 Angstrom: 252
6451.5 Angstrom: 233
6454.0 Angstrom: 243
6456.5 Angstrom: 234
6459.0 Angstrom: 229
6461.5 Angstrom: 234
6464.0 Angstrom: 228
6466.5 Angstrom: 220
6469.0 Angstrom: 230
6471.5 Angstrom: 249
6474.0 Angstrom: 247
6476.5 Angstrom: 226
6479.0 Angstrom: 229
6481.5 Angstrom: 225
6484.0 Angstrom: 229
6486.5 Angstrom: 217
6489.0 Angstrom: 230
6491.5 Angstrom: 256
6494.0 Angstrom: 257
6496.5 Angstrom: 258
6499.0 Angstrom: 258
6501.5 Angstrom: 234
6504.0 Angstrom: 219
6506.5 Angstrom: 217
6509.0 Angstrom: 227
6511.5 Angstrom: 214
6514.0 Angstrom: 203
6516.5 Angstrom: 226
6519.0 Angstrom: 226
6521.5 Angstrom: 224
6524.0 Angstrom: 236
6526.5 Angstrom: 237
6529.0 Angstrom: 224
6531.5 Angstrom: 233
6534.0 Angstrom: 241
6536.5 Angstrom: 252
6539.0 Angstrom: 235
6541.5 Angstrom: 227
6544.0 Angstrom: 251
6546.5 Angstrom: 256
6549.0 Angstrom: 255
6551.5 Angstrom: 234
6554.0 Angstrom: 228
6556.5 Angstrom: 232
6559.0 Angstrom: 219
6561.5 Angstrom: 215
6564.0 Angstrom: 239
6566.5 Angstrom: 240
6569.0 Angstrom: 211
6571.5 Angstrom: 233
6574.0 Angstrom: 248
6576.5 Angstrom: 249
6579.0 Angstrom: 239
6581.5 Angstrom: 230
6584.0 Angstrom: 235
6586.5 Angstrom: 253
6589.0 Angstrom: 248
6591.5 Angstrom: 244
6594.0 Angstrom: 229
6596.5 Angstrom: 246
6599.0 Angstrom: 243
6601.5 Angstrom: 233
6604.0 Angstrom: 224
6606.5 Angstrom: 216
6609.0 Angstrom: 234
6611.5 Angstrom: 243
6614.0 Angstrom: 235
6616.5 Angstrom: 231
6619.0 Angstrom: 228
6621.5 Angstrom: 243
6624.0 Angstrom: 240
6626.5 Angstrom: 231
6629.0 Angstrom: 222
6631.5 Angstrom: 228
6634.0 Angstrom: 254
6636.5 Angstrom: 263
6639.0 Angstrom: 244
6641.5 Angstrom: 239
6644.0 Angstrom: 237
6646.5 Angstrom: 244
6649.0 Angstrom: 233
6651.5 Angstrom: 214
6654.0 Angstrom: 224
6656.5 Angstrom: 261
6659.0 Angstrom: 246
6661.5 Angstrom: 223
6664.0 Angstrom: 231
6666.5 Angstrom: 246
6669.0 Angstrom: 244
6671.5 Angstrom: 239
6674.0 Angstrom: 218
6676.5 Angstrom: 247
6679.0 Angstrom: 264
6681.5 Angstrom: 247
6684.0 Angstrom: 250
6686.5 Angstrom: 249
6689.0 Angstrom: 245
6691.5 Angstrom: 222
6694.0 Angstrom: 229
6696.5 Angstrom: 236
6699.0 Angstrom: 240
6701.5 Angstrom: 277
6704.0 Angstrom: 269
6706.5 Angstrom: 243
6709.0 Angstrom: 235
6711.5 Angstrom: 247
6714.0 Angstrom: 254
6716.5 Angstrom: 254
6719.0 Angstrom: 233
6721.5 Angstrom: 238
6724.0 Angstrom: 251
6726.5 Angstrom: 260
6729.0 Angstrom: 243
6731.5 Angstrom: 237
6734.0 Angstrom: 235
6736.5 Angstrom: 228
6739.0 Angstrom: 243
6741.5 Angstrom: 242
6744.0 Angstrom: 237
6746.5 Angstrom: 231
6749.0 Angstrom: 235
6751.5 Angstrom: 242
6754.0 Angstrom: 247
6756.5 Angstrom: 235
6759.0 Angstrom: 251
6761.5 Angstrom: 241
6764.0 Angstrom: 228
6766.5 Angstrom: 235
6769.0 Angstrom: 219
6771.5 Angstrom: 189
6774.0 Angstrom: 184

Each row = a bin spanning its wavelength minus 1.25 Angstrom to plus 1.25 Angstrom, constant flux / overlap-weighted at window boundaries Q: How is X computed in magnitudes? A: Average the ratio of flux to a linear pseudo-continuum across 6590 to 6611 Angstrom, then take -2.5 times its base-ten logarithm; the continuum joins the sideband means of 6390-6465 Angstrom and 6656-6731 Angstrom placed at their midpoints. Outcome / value 0.023 mag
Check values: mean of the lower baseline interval 229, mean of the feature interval 234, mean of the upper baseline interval 244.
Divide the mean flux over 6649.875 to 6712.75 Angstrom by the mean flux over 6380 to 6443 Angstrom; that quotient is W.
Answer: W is 1.06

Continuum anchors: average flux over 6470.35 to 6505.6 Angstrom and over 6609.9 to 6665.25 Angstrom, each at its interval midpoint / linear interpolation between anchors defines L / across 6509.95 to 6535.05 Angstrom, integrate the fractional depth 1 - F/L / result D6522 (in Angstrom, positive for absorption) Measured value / 1.2 Angstrom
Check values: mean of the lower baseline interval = 238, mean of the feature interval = 226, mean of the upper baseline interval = 237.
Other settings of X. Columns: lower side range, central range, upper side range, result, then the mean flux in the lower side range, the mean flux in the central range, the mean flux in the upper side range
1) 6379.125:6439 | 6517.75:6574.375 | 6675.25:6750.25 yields 0.004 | 228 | 234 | 244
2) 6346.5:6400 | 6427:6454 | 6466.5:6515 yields 0.004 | 228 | 230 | 233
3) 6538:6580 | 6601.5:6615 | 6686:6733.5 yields 0.039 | 236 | 231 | 245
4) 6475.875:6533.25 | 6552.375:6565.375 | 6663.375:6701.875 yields 0.034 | 231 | 227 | 242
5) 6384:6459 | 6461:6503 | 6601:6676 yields -0.026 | 230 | 237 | 236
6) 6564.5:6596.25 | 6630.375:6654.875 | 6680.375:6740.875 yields 0.014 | 239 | 238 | 244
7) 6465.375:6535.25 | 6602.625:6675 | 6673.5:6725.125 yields 0.026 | 232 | 236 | 246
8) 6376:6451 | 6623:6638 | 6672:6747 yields 0.001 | 230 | 240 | 244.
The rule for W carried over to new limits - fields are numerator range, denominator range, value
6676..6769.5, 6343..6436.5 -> 1.07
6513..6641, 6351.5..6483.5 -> 1.03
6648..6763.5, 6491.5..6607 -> 1.03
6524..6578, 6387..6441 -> 1.04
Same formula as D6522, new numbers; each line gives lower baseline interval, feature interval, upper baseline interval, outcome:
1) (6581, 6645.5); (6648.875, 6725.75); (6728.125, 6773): -2.2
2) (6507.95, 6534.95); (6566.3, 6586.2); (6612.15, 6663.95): -0.4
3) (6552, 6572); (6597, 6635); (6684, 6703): 0.0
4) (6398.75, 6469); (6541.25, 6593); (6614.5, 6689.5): -0.5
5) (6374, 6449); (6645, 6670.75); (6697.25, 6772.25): 0.2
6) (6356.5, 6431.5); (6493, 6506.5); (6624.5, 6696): -0.6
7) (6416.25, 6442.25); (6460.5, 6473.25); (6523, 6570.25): -0.3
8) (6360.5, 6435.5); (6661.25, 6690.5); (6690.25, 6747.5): -0.2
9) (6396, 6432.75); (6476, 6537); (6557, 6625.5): -0.3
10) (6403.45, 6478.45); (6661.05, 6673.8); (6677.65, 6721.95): 0.4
